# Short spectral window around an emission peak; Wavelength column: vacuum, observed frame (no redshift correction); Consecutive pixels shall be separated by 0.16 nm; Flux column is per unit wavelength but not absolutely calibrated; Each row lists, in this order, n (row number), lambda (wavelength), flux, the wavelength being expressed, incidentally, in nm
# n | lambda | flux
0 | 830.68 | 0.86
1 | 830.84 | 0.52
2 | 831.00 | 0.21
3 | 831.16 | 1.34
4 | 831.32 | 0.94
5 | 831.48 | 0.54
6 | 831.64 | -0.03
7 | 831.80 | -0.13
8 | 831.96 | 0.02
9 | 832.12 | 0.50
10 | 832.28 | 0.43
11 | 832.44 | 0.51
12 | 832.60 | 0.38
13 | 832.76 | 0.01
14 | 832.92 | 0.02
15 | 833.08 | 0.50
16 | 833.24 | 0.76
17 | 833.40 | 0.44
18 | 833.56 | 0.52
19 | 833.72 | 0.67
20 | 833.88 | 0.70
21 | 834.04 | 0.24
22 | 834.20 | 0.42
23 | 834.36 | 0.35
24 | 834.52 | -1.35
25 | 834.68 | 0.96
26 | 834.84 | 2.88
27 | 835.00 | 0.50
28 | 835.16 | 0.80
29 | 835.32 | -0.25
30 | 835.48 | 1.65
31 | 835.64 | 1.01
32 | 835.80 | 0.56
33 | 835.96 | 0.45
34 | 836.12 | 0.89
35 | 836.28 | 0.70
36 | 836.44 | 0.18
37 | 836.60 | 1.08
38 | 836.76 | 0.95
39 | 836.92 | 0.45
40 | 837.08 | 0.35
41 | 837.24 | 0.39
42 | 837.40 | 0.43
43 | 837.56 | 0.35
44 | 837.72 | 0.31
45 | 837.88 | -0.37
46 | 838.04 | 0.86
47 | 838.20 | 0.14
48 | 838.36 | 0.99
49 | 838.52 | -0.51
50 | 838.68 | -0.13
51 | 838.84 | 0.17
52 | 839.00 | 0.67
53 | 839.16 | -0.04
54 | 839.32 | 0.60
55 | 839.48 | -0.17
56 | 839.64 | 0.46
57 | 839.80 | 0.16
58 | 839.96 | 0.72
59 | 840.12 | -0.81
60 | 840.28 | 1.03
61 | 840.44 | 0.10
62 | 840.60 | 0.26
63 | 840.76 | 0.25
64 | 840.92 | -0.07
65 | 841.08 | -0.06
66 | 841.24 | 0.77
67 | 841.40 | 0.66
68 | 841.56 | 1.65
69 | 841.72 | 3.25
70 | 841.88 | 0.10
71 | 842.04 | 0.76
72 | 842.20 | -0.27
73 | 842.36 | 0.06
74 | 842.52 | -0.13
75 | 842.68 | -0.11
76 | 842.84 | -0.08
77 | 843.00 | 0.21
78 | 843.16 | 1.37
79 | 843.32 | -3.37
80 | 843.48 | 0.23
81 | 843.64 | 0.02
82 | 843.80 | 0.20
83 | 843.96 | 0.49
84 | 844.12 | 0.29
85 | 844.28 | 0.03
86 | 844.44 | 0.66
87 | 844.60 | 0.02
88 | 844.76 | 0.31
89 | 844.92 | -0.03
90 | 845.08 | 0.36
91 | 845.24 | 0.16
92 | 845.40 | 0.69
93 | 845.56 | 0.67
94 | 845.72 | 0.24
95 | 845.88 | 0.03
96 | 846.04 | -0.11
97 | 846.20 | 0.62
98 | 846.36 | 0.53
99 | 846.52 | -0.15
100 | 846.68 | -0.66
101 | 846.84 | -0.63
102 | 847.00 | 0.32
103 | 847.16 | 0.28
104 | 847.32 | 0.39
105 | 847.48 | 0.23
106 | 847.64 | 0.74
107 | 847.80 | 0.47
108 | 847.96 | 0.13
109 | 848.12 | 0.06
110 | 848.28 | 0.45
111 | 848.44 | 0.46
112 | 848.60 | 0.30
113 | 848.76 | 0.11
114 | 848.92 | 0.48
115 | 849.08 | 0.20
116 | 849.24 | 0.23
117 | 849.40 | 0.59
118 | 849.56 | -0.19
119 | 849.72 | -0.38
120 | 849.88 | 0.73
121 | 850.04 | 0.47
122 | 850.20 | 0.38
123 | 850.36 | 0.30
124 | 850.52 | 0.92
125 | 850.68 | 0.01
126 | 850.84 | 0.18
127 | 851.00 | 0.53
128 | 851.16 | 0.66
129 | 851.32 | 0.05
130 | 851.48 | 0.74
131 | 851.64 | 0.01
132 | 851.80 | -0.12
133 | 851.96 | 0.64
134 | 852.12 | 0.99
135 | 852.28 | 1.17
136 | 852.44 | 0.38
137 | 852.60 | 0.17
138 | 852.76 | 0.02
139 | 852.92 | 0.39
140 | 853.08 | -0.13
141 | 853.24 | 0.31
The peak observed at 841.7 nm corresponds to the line Hbeta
